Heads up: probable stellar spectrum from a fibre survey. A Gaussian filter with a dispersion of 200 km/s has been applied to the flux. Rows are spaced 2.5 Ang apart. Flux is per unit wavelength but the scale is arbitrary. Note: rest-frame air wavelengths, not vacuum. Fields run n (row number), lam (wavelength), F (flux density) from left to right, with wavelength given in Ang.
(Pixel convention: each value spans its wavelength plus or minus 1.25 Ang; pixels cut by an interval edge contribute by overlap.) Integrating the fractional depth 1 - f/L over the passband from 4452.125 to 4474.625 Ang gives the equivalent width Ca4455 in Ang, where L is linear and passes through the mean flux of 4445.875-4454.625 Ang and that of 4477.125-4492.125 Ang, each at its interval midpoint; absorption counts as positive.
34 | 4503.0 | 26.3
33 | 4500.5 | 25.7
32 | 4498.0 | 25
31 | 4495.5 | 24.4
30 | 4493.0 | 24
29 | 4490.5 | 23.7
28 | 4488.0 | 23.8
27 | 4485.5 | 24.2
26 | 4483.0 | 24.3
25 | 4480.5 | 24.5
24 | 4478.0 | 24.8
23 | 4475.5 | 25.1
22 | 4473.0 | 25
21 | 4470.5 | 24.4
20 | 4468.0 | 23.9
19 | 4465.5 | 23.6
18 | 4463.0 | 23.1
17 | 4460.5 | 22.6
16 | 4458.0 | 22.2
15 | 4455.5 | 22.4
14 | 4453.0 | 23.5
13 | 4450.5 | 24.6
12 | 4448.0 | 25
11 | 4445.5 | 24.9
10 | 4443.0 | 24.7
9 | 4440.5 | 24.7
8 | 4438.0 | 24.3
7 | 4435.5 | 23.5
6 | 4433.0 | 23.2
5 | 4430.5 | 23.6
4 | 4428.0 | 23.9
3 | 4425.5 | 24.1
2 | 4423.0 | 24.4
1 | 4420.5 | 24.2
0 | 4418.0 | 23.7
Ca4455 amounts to 0.8 Ang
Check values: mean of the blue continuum 24.3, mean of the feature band 23.4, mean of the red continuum 24.2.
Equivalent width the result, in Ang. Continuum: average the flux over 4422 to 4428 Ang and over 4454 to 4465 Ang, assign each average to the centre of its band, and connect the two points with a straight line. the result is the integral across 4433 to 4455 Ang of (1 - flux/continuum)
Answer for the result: -0.9 Ang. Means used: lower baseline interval 24.2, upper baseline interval 22.7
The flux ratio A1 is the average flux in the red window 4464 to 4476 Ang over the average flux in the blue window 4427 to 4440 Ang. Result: 1.0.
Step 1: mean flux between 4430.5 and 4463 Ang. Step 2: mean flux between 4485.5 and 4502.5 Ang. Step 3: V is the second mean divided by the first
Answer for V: 1.03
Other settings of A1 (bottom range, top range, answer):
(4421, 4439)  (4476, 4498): 1.02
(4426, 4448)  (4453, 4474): 0.97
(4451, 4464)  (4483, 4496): 1.05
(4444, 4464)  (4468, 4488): 1.04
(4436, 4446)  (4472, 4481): 1.01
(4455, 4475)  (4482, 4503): 1.04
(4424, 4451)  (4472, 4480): 1.03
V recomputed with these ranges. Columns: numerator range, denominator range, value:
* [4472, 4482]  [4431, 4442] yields 1.04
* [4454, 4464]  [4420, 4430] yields 0.94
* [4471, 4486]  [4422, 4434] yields 1.03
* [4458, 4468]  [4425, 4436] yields 0.98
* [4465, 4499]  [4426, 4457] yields 1.01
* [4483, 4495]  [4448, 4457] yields 1.01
